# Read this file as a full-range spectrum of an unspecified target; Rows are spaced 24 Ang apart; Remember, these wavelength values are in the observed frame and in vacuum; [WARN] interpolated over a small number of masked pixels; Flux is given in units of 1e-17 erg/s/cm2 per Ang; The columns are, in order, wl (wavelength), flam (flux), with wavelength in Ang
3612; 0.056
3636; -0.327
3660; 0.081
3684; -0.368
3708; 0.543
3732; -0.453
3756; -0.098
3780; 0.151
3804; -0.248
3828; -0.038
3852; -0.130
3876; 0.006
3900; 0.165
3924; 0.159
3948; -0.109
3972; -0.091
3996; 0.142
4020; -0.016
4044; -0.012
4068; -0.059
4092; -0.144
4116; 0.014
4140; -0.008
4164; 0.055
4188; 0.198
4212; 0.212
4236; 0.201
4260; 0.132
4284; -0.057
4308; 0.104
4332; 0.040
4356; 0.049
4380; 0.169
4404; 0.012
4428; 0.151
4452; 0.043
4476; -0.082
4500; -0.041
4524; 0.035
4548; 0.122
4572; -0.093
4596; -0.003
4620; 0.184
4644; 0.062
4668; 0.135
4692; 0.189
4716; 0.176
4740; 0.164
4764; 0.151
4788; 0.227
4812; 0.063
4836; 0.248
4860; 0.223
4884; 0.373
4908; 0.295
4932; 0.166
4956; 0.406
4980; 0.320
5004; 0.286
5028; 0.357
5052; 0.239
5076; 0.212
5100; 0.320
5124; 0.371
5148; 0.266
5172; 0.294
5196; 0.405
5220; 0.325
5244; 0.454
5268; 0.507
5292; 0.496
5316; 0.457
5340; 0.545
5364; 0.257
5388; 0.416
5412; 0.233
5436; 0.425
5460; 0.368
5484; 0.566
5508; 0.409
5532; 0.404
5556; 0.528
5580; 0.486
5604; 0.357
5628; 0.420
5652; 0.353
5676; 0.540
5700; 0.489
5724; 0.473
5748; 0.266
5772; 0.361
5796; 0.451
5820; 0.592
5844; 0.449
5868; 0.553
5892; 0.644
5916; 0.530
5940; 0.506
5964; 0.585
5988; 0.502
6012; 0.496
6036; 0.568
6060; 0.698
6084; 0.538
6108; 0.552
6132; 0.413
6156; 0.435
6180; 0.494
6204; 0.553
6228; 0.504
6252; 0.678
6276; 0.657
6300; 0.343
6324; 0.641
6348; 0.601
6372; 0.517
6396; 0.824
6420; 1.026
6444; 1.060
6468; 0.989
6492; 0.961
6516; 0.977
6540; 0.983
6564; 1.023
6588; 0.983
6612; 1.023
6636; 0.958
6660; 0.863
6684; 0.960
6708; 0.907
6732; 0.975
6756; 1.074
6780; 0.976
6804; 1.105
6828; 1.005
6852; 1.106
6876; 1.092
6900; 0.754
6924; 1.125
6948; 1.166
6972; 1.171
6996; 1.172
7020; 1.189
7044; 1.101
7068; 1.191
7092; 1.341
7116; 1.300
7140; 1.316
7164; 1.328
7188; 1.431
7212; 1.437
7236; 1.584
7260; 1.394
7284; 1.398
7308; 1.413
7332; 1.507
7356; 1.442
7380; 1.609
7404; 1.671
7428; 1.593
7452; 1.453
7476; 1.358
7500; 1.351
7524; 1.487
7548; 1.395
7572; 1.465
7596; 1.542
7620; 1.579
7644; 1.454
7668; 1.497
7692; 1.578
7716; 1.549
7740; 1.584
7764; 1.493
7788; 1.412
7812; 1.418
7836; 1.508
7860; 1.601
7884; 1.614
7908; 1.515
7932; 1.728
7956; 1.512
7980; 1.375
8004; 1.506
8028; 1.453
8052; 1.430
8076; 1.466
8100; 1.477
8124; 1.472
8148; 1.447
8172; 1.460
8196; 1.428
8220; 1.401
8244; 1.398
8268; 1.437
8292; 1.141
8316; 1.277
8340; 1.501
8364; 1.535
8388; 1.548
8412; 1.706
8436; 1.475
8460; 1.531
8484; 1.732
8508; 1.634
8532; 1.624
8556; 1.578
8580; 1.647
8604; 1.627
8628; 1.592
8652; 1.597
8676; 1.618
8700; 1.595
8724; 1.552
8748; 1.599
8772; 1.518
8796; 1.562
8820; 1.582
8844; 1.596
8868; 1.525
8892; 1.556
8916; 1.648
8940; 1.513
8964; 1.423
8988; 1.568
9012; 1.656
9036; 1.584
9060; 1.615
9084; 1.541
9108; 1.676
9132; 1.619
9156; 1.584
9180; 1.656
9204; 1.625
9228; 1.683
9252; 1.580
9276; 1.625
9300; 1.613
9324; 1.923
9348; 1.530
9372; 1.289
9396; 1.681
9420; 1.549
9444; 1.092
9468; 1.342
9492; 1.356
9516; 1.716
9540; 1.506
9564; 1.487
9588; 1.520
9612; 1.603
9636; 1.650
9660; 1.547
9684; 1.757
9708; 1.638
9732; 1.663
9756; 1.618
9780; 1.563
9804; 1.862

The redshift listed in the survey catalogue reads 0.603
